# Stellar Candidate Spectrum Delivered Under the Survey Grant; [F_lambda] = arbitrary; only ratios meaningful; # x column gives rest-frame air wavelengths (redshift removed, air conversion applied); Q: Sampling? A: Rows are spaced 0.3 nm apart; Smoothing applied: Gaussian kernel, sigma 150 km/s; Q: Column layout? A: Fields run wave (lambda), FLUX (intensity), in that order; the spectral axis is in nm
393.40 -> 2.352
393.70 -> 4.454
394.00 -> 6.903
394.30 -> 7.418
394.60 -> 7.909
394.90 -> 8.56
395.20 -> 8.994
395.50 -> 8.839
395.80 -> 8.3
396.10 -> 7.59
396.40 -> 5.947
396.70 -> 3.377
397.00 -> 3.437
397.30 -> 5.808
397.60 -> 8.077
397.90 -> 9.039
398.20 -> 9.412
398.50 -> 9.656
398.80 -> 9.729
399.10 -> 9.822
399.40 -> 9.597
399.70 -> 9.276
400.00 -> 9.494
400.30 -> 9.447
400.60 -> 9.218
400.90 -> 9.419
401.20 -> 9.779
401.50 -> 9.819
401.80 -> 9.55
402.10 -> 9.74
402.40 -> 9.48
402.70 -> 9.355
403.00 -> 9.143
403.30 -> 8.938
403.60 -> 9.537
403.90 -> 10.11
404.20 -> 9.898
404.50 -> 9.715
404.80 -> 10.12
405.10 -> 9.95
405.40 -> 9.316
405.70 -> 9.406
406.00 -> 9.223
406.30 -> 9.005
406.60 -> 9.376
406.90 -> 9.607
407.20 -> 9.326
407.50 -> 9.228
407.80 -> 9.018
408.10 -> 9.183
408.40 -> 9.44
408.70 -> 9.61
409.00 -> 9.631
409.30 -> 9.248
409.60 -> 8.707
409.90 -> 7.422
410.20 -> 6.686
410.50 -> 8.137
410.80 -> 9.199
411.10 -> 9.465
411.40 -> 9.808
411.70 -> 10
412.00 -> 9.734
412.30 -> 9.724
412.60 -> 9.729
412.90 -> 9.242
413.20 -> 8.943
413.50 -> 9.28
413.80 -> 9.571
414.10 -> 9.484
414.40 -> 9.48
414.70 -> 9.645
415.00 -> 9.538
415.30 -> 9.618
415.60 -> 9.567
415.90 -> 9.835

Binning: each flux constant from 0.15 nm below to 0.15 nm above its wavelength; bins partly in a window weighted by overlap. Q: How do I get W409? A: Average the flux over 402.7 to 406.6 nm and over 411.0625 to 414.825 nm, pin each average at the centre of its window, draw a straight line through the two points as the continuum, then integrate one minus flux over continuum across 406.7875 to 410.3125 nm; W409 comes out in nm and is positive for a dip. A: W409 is 0.22 nm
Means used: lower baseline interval 9.52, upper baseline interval 9.55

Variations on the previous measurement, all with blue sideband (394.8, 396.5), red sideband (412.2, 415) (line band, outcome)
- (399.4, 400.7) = -0.15 nm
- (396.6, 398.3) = 0.35 nm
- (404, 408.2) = -0.28 nm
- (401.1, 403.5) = -0.25 nm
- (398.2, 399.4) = -0.19 nm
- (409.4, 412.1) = 0.13 nm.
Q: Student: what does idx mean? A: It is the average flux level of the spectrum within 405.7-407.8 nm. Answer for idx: 9.28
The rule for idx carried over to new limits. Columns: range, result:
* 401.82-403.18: 9.43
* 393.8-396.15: 8.01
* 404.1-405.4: 9.85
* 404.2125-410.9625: 9.13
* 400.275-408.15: 9.48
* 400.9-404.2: 9.56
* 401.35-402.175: 9.7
